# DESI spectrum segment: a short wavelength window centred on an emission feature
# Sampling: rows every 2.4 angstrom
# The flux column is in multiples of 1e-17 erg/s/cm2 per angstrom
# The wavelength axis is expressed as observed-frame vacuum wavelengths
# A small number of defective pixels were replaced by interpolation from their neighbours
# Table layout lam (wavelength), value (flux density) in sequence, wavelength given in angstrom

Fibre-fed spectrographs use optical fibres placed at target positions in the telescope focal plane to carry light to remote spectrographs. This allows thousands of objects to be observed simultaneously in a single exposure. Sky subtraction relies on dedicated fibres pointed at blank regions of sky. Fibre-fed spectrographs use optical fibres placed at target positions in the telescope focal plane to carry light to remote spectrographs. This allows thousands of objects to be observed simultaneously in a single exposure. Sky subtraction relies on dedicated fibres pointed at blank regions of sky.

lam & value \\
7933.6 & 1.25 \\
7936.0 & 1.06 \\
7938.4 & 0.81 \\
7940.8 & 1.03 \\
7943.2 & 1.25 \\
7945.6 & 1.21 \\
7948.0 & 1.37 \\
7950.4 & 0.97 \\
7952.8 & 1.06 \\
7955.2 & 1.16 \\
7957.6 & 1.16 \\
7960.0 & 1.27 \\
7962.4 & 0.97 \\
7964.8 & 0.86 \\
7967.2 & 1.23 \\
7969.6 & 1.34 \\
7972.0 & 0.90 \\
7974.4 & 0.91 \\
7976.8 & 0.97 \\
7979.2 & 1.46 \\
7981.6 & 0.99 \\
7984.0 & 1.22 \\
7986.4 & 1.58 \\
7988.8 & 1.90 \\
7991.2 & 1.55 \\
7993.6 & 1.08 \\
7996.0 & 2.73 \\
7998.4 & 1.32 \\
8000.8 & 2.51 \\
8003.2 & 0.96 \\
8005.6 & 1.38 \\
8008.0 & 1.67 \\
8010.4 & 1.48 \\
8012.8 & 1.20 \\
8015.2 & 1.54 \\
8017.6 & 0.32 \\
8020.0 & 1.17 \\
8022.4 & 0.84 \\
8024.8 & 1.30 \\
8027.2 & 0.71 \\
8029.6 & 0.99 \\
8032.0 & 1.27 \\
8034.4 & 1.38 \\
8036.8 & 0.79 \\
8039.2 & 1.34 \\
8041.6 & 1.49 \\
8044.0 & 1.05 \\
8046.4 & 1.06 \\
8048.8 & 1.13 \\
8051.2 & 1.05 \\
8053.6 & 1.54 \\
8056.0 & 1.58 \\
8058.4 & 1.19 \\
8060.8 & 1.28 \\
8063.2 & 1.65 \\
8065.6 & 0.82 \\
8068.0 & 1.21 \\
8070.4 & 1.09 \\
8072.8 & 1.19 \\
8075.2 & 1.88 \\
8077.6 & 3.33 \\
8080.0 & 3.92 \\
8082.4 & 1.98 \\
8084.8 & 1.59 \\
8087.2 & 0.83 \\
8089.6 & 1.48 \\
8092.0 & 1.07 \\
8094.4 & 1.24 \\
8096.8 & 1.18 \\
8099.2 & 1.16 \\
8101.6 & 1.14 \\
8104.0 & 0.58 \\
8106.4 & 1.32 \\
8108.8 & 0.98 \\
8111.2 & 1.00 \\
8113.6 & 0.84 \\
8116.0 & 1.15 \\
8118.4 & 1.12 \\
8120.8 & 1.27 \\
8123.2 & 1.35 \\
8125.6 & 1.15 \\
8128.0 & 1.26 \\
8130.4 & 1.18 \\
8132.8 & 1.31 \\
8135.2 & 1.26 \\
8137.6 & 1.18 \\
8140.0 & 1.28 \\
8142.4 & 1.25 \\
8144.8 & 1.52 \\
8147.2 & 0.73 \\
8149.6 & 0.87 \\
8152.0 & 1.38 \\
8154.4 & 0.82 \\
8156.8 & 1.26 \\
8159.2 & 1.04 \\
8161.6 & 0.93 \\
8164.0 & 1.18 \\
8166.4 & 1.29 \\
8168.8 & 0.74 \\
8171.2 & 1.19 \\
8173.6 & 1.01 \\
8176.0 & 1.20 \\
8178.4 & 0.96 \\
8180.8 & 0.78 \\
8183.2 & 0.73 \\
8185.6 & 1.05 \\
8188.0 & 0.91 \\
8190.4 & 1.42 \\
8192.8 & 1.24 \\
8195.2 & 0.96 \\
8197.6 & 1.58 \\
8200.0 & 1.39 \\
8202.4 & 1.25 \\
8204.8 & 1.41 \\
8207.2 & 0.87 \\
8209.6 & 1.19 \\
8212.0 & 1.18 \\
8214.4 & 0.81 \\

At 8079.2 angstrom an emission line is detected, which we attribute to [O III]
